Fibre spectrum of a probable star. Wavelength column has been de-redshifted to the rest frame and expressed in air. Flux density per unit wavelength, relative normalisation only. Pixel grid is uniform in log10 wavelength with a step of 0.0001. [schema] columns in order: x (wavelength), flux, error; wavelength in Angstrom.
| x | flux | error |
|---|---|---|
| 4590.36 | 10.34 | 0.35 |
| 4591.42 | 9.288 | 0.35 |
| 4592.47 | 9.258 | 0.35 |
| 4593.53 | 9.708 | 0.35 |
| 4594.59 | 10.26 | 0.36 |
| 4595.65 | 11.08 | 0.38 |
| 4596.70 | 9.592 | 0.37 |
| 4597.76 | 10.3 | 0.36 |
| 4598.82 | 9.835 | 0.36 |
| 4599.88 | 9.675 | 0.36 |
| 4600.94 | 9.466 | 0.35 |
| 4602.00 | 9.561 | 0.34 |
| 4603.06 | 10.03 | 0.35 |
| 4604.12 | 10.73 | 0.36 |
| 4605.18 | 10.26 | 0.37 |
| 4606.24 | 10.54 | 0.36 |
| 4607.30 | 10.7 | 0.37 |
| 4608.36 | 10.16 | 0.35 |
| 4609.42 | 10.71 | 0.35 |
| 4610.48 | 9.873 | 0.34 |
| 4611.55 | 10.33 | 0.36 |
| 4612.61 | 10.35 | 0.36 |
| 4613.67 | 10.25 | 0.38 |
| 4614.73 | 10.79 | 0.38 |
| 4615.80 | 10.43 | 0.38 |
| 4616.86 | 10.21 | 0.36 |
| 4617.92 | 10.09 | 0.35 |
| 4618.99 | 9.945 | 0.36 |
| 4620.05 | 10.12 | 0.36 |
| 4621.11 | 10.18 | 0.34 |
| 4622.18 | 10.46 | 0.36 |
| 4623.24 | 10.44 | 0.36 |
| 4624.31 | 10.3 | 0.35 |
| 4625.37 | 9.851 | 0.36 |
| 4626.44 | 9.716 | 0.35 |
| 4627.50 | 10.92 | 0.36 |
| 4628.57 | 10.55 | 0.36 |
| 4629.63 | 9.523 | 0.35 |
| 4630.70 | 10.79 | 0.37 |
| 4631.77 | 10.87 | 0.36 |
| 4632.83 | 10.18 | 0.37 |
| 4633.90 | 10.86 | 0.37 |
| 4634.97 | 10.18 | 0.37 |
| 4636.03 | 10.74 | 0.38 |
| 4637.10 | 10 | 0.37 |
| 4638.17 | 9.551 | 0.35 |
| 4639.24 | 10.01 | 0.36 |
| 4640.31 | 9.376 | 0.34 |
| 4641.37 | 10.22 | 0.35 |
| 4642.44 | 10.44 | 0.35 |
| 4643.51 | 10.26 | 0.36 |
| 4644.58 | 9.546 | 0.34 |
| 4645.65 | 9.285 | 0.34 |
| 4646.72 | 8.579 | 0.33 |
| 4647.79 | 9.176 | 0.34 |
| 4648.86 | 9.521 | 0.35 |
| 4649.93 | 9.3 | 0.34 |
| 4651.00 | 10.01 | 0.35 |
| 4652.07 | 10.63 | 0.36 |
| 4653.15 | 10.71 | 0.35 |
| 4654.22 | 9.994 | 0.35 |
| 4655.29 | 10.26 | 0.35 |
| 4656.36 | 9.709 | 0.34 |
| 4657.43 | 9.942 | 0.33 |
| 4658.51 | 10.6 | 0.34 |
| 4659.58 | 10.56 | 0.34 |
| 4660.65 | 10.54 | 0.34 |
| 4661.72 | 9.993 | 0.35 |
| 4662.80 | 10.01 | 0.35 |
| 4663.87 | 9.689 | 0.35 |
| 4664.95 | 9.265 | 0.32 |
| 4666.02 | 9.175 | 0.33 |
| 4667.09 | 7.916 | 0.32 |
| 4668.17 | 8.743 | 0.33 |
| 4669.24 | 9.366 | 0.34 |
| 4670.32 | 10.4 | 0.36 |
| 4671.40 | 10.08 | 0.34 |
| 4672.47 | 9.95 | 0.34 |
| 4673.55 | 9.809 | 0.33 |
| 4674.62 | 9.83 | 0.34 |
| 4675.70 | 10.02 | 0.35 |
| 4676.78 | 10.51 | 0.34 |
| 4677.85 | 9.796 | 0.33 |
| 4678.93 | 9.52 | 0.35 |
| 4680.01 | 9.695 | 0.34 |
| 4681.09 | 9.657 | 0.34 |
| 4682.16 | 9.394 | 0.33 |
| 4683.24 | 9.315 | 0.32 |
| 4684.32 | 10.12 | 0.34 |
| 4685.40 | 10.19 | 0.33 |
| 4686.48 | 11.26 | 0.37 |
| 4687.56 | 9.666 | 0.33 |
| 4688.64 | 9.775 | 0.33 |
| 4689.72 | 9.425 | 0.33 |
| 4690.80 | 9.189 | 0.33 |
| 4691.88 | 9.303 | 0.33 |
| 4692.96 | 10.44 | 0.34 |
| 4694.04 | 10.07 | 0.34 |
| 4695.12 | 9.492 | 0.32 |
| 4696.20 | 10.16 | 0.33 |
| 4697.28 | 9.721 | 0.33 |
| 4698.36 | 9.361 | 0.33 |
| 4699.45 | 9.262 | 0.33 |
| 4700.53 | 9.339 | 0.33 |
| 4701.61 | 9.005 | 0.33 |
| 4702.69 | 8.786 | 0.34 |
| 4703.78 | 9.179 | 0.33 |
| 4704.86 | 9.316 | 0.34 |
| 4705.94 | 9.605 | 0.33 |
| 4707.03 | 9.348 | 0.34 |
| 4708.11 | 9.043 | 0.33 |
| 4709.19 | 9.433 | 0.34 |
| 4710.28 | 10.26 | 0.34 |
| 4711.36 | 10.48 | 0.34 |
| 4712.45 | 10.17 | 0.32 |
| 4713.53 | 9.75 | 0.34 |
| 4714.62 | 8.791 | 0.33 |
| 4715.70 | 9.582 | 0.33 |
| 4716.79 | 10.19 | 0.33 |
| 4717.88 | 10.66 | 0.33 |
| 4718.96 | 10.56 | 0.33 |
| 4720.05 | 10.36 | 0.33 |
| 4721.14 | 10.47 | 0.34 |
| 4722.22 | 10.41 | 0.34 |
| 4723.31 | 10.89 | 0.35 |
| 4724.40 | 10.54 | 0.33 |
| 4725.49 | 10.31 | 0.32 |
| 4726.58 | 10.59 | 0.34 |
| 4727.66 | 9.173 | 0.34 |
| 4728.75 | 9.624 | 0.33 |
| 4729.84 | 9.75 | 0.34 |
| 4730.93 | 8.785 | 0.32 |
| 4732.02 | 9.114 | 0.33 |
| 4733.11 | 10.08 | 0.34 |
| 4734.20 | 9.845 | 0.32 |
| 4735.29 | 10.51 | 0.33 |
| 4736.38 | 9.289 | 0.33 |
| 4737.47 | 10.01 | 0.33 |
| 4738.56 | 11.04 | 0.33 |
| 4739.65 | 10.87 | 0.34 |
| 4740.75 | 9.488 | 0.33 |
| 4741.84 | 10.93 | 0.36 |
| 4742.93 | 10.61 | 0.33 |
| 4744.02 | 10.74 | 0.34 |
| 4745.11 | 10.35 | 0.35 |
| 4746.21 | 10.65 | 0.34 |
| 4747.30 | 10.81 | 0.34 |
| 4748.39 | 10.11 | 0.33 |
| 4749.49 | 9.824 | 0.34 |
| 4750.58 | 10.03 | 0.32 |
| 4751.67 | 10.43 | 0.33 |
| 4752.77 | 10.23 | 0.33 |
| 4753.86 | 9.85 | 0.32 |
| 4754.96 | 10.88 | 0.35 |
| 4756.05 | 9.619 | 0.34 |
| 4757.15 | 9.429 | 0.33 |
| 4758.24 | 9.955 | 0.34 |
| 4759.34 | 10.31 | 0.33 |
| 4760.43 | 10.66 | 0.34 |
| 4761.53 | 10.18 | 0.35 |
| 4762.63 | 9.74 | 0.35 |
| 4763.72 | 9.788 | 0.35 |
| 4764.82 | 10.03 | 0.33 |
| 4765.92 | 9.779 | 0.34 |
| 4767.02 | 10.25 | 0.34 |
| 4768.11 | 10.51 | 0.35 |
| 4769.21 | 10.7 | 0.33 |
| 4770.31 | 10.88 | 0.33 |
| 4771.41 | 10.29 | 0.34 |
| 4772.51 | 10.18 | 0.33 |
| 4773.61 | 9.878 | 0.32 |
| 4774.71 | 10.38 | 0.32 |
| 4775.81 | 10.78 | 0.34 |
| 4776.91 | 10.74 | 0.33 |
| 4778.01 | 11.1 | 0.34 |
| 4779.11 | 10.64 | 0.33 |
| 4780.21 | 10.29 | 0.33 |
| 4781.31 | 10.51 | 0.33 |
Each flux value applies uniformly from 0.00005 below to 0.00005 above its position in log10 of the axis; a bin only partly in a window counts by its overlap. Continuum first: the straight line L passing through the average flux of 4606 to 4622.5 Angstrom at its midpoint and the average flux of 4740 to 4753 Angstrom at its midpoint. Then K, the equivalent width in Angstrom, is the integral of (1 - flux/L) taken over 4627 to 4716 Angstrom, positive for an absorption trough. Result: 4.5 Angstrom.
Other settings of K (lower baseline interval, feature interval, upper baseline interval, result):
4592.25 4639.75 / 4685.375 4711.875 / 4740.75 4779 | 1.6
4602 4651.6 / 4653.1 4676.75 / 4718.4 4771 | 0.7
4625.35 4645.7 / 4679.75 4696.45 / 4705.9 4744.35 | 0.5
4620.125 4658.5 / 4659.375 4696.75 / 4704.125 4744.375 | 1.0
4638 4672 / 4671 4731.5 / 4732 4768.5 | 1.0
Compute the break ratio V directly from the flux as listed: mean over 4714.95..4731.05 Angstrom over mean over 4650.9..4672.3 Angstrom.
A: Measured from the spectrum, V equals 1.0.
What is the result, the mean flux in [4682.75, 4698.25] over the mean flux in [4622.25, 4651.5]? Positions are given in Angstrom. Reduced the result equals 0.98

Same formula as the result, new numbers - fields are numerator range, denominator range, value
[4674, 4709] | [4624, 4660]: 0.96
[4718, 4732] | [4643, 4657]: 1.03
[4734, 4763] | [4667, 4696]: 1.05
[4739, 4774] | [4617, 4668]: 1.03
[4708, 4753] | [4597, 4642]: 0.99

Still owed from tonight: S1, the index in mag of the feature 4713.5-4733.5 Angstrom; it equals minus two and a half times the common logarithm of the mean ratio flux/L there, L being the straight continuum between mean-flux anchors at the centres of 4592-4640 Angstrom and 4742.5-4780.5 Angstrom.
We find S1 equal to 0.03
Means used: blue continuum 10.2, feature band 9.98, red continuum 10.3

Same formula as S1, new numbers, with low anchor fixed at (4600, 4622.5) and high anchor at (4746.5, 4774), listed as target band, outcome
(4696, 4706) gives 0.10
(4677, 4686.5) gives 0.04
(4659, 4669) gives 0.07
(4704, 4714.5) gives 0.06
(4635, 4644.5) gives 0.02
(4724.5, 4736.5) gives 0.04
